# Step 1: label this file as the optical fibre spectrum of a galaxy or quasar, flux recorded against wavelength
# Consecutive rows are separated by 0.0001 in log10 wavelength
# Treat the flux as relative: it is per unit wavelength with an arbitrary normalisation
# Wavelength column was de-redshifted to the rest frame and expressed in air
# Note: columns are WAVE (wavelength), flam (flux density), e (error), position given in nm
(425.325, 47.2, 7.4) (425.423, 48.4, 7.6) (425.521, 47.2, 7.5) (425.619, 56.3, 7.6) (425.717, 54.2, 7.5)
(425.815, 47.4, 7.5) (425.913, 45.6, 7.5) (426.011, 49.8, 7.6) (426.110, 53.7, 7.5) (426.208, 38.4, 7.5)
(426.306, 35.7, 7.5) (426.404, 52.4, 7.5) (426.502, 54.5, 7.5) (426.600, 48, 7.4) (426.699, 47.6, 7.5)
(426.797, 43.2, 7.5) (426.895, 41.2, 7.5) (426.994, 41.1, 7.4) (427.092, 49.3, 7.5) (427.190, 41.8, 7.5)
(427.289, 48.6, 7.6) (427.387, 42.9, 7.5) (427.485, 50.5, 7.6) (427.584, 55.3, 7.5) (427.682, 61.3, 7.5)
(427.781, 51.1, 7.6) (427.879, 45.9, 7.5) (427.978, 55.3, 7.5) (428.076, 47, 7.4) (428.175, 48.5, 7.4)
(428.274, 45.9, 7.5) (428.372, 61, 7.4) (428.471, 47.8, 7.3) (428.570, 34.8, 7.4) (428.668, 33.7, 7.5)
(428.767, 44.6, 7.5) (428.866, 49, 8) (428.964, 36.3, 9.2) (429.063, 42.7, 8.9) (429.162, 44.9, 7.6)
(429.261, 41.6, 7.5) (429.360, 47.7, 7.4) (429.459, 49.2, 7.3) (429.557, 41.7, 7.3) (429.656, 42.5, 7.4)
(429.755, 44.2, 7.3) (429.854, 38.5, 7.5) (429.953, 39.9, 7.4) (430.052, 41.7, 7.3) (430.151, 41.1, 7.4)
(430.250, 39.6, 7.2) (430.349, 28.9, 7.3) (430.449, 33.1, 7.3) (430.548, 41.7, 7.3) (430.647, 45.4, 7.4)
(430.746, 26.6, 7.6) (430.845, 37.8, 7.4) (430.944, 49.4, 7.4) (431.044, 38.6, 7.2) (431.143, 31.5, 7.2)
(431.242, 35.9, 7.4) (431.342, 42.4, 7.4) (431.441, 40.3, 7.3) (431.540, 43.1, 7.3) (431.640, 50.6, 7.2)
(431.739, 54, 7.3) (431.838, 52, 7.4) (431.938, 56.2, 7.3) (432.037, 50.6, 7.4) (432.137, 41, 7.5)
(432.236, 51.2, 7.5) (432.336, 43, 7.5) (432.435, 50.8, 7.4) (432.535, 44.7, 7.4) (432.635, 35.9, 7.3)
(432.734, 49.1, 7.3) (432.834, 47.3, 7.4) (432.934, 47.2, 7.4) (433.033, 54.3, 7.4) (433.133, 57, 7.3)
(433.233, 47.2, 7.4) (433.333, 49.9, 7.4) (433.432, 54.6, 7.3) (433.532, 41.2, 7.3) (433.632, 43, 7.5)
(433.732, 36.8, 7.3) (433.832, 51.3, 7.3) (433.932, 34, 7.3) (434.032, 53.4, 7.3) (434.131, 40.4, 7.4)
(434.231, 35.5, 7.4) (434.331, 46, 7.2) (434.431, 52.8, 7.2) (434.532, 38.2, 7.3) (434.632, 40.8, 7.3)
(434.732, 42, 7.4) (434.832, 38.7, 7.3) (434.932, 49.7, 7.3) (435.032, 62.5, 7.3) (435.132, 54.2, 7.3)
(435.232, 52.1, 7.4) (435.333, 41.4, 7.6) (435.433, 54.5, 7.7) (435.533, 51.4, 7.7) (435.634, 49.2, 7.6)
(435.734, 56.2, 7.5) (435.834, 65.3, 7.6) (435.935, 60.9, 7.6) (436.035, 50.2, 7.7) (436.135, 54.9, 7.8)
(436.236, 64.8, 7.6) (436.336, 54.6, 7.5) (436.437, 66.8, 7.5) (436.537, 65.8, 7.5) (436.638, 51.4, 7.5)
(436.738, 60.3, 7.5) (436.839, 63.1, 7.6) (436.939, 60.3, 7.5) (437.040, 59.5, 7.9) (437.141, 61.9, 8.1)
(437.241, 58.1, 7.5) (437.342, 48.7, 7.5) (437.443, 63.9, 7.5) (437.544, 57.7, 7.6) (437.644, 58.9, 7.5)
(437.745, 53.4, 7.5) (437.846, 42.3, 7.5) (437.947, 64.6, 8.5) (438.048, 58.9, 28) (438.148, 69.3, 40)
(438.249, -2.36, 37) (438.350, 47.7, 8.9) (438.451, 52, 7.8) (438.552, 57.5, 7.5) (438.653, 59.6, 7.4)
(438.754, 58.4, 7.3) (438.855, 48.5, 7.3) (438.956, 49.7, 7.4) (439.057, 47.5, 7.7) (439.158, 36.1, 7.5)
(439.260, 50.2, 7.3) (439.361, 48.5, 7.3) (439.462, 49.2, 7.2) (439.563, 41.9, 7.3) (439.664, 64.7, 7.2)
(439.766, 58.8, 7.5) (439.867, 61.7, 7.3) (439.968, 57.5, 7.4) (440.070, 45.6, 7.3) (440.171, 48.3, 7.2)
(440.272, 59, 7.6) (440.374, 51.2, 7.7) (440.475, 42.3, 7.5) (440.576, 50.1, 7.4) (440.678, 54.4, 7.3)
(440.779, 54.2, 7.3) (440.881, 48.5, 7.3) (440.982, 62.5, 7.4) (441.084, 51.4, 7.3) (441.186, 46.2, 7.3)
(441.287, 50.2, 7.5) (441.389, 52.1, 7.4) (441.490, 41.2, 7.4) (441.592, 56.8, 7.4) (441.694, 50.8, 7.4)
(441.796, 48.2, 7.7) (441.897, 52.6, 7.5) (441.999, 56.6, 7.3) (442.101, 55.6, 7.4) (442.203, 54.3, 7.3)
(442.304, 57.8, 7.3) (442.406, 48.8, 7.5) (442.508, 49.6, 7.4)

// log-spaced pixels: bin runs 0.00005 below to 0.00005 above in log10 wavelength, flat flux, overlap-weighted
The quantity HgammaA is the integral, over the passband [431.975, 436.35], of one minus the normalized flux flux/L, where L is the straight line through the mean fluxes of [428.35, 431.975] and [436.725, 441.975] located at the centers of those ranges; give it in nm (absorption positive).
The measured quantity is -0.17 nm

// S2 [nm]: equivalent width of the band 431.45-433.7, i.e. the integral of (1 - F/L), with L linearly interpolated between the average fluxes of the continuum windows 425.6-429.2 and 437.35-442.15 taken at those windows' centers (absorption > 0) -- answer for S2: 0.04 nm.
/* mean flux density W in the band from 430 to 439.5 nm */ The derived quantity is 48.8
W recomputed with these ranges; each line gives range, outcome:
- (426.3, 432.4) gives 44.6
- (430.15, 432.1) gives 42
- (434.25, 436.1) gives 50.1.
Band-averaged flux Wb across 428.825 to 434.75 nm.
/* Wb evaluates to 43.8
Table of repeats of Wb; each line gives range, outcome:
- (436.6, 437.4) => 58.1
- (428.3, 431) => 41.7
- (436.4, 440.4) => 53.9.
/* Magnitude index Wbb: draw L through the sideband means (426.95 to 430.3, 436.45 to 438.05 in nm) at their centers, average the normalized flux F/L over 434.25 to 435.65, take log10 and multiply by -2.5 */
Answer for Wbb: 0.15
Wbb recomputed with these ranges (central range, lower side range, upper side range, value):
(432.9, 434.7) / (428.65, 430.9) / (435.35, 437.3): 0.12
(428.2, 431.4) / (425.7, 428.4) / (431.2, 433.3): 0.16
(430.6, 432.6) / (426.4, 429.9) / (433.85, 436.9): 0.11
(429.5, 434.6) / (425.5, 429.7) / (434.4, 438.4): 0.15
